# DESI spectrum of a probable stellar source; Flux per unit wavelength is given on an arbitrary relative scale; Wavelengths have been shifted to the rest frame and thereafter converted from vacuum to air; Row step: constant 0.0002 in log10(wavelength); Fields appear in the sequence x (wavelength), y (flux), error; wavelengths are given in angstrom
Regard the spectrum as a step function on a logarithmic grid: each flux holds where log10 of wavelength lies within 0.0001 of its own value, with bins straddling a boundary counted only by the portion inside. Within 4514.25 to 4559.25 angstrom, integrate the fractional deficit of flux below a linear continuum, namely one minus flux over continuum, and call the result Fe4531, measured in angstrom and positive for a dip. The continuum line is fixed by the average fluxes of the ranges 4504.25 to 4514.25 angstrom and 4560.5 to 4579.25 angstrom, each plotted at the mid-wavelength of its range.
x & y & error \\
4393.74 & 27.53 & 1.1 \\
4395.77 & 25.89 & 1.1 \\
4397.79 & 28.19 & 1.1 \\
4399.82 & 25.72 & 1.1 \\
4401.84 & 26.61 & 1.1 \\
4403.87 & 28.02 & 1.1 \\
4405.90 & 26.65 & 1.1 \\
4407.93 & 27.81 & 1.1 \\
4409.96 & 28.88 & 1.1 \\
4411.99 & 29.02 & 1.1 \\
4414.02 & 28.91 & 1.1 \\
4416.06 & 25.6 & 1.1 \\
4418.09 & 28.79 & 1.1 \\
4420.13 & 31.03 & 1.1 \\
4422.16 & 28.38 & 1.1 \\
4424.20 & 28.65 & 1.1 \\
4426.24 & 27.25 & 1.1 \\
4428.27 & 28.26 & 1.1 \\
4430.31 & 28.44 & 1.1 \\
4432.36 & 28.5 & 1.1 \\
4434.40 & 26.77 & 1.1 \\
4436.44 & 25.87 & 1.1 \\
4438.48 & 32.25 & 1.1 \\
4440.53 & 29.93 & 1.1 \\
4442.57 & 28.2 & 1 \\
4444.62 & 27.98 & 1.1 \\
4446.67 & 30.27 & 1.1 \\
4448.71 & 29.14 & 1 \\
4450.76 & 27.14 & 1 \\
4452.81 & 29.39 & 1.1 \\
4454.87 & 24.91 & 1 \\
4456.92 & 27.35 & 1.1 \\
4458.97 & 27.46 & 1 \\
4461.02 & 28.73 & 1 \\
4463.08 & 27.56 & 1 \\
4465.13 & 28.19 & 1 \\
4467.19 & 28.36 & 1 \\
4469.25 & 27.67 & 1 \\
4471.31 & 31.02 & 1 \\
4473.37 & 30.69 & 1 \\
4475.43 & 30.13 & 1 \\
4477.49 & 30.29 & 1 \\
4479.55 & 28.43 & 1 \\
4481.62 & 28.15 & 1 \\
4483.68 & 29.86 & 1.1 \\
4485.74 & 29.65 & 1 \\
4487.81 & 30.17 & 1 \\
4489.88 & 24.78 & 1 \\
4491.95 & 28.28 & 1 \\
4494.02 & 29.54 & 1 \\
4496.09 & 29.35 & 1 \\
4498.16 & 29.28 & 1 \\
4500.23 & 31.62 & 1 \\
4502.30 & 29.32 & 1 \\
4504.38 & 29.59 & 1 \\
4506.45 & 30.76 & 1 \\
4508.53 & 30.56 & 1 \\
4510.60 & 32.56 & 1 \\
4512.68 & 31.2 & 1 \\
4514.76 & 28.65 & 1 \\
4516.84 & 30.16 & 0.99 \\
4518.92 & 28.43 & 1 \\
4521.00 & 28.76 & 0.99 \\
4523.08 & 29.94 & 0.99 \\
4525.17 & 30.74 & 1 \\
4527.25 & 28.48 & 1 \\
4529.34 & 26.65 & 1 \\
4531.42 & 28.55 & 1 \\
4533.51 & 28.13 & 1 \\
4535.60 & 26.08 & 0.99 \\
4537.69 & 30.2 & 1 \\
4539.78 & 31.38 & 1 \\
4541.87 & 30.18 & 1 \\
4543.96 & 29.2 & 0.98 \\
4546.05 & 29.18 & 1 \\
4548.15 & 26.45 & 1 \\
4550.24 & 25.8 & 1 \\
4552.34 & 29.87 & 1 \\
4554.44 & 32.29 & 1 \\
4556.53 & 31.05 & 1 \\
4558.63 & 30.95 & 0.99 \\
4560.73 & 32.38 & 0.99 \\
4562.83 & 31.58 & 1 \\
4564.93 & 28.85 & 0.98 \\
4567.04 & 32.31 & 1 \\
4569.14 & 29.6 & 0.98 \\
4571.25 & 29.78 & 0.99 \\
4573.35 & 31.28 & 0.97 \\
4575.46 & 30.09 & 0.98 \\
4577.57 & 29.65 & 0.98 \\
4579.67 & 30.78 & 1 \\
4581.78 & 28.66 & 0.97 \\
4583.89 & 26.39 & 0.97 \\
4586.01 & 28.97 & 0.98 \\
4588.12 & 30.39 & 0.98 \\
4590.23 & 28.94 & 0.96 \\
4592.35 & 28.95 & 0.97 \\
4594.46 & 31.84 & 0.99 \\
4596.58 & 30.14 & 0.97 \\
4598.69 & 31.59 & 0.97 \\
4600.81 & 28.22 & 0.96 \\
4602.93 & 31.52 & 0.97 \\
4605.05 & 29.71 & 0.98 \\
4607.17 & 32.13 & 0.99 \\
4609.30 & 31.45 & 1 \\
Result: 2.4 angstrom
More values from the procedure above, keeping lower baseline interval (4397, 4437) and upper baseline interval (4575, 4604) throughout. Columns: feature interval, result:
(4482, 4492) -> 0.0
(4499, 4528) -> -1.2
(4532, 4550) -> 0.3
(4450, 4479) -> -0.1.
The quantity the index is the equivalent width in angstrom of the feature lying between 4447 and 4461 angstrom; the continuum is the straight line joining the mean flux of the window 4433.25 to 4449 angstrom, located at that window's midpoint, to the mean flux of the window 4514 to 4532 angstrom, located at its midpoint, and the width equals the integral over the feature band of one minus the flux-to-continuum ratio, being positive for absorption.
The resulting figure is 0.5 angstrom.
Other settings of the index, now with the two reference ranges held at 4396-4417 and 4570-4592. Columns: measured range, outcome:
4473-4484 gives -0.5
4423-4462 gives -0.5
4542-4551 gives 0.3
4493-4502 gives -0.4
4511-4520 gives -0.3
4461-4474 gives -0.3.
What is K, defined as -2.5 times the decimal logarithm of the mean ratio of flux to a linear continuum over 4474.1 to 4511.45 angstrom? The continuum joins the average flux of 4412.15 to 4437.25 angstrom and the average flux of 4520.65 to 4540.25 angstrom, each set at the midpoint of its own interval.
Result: -0.04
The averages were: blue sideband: 28.1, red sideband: 28.8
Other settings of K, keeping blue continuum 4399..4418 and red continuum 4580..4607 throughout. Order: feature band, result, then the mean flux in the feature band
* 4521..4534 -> 0.01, 28.8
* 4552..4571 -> -0.06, 31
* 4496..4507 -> -0.05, 30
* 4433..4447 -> -0.03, 28.7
